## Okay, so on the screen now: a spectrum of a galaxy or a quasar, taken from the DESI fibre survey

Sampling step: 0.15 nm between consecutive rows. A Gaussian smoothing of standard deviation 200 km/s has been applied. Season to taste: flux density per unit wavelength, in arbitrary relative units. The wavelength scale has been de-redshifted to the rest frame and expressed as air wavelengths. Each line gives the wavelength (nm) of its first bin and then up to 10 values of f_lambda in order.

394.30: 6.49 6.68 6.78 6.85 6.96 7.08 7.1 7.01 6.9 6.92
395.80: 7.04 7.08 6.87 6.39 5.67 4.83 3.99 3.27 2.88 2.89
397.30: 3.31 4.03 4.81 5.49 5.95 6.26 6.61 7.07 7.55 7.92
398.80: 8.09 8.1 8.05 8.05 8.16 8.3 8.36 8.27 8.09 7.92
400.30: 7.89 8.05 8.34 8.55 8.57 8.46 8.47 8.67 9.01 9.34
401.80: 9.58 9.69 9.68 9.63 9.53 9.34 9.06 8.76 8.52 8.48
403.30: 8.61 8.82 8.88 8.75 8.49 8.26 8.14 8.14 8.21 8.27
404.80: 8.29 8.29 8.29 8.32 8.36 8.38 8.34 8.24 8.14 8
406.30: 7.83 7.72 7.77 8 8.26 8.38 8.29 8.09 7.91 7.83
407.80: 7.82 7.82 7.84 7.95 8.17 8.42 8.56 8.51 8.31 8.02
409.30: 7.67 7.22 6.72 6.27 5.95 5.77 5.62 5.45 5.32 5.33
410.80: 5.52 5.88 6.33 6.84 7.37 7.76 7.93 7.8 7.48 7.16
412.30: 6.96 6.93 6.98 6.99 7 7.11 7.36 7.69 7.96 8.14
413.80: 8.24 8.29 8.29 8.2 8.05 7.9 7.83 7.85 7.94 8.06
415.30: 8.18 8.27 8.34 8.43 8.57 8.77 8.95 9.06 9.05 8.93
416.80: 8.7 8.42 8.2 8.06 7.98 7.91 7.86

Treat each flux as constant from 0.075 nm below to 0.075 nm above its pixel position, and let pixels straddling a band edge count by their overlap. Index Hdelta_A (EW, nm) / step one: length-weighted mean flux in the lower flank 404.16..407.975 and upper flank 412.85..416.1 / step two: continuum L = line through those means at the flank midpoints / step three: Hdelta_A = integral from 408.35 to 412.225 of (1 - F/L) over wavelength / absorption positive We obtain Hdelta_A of 0.53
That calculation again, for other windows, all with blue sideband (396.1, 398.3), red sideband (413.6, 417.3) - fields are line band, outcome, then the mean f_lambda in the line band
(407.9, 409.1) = -0.20 nm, 8.2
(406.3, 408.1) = -0.32 nm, 7.98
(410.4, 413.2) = 0.31 nm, 6.82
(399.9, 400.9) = -0.50 nm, 8.18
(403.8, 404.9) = -0.36 nm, 8.27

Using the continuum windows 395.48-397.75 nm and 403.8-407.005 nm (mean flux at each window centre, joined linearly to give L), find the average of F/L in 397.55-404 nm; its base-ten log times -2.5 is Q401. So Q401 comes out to -0.25 mag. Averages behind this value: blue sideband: 5.09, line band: 8.25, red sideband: 8.18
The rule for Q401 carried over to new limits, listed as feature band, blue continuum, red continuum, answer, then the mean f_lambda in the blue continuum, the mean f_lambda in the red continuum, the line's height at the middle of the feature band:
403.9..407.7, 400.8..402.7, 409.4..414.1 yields 0.01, 9.15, 6.9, 8.24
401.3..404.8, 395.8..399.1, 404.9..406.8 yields -0.21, 5.75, 8.13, 7.34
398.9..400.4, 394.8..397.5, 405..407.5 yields -0.25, 5.59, 8.14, 6.48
